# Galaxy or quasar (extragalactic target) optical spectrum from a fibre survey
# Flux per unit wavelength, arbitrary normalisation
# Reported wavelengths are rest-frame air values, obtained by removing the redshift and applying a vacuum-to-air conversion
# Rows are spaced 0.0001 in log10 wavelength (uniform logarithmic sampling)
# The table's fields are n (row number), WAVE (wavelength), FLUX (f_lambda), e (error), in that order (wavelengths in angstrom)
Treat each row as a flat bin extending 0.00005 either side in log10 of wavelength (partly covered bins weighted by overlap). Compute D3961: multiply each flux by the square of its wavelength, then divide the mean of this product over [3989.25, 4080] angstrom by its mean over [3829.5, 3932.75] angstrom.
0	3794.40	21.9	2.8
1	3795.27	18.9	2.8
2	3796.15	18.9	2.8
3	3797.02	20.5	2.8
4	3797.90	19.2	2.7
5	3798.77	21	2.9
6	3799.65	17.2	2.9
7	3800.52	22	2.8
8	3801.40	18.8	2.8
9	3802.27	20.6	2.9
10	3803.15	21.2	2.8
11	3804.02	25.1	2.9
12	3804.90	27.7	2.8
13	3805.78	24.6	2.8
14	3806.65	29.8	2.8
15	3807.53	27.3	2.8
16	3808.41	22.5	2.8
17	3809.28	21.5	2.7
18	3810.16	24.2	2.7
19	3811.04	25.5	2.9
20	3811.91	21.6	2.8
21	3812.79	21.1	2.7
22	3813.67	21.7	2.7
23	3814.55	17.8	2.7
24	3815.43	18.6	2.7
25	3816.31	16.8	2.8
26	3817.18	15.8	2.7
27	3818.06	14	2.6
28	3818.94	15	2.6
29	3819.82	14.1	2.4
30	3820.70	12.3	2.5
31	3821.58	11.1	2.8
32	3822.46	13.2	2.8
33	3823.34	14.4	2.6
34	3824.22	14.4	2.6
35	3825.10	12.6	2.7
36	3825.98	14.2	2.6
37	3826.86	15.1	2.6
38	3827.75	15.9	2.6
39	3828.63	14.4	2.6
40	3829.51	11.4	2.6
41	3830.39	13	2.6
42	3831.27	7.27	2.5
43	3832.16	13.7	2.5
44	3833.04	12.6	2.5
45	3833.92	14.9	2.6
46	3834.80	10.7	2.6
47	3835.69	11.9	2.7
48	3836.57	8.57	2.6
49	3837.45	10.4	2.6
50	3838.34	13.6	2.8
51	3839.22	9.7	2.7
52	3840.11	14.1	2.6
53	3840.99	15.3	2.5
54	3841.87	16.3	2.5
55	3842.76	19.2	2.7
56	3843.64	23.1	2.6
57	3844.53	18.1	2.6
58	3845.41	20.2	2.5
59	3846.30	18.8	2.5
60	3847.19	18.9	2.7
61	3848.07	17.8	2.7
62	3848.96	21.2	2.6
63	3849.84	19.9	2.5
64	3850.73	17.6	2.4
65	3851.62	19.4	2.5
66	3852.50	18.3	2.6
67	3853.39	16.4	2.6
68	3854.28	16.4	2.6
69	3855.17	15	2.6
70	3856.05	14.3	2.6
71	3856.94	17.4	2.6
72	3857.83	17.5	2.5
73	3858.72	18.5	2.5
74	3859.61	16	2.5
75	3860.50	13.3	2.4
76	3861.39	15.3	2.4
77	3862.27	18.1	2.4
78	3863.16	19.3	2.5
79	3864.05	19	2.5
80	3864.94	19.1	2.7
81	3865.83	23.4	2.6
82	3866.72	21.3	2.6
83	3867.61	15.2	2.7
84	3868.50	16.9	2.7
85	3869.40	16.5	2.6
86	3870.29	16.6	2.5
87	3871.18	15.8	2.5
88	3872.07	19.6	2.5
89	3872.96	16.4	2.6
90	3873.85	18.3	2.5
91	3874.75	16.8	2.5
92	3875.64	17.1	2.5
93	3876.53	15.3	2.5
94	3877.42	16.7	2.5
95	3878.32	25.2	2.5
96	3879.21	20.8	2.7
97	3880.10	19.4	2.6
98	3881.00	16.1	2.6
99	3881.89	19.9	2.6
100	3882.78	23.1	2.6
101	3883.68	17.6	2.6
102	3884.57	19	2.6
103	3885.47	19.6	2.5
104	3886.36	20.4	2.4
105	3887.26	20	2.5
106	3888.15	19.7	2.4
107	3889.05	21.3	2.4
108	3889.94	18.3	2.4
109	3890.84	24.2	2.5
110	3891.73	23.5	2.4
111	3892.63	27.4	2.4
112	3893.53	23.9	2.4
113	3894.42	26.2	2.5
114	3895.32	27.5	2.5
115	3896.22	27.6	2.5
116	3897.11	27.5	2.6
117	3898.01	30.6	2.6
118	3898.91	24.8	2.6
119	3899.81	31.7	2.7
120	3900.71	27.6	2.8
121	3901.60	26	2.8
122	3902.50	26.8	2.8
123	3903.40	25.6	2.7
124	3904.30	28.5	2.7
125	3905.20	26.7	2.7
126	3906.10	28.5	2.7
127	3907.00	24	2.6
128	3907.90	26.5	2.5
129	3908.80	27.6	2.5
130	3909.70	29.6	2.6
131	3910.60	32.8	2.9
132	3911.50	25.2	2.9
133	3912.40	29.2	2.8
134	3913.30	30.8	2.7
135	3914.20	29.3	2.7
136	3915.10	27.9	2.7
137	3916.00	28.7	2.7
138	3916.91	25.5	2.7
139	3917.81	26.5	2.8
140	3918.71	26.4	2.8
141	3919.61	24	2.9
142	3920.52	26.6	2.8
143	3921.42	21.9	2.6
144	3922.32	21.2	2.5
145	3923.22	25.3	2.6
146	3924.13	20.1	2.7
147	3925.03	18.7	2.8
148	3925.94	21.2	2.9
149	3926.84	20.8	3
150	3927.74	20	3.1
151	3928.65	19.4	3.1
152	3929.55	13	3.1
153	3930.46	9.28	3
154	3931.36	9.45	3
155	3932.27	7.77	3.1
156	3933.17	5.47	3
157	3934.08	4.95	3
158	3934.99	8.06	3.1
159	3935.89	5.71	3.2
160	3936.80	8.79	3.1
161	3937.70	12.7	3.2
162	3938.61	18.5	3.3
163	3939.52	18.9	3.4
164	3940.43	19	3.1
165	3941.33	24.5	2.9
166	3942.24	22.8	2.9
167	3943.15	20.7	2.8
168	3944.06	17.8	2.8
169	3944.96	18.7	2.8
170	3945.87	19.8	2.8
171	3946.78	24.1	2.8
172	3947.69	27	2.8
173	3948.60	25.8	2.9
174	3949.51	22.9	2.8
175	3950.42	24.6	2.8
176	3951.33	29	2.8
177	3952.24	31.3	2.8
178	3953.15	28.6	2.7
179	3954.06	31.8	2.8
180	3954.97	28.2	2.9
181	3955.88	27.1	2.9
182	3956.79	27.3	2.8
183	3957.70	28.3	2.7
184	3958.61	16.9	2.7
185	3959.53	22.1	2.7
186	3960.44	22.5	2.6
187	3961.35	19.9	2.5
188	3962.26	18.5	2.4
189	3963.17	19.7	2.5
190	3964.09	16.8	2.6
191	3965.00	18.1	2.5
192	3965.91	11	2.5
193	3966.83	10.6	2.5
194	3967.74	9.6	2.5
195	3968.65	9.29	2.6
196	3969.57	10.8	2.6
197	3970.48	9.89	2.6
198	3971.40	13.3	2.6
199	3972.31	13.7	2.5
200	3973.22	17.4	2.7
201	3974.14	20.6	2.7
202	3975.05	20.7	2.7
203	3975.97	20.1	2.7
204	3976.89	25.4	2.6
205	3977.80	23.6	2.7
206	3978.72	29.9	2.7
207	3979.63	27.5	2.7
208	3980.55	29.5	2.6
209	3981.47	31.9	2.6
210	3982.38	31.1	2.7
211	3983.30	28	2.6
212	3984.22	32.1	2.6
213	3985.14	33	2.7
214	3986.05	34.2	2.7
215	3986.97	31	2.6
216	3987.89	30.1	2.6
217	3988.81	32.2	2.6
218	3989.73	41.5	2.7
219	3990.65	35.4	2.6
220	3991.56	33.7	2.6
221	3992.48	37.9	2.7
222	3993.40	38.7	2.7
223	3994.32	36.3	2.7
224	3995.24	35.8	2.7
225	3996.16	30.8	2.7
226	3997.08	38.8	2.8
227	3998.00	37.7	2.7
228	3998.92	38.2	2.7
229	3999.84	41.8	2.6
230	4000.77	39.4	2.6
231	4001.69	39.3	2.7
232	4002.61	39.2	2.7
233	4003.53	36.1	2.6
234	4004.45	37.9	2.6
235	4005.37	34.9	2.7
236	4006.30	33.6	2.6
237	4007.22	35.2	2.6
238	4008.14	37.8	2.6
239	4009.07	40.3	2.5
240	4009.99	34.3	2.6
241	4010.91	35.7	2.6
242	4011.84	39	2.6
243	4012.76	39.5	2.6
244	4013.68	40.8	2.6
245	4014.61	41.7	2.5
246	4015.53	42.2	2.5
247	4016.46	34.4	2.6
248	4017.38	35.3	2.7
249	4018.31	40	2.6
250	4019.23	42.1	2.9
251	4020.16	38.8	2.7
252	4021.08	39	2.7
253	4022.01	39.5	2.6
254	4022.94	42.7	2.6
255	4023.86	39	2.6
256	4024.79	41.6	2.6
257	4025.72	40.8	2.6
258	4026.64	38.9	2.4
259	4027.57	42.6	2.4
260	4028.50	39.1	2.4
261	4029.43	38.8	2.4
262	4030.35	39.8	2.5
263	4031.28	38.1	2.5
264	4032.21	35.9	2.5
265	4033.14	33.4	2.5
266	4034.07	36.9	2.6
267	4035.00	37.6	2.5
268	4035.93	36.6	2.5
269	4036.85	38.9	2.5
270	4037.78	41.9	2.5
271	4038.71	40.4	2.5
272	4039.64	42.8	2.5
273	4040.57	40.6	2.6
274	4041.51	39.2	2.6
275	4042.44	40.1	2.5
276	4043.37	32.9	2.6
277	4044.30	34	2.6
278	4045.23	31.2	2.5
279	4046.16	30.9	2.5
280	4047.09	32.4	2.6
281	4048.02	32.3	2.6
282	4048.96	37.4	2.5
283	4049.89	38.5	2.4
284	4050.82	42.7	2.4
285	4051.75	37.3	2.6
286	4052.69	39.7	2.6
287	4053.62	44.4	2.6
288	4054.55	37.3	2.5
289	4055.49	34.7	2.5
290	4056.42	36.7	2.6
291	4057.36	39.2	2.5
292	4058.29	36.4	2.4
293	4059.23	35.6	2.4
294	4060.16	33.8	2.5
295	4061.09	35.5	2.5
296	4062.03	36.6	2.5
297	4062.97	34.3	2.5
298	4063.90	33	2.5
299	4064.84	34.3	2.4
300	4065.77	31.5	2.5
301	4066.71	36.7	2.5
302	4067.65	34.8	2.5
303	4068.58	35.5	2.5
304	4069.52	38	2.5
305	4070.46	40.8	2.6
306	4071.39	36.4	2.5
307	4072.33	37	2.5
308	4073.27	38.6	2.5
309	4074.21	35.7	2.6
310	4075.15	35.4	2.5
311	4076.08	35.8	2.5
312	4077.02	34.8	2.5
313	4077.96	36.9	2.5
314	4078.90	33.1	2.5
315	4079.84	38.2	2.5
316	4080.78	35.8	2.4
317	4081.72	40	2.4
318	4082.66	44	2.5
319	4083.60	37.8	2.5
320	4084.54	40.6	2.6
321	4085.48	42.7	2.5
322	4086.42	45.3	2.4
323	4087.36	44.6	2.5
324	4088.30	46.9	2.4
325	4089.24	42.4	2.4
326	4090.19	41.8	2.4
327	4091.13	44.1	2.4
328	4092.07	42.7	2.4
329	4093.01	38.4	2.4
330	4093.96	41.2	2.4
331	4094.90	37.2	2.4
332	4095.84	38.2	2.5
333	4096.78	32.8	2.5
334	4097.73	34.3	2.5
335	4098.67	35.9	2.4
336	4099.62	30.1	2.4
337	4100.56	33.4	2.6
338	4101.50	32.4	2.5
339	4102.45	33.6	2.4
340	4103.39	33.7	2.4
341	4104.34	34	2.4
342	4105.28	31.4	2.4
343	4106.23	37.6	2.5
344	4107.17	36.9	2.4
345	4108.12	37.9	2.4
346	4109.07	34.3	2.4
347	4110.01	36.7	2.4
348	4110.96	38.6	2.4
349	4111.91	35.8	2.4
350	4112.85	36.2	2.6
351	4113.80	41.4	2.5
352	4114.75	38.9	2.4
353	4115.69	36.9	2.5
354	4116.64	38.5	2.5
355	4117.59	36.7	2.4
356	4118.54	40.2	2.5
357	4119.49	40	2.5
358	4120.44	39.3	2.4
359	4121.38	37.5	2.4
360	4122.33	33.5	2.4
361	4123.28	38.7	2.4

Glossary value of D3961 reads 2.00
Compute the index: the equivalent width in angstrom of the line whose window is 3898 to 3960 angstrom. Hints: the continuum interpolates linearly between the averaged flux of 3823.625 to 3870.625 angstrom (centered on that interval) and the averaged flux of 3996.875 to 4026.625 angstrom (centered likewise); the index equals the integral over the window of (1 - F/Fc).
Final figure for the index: 9.7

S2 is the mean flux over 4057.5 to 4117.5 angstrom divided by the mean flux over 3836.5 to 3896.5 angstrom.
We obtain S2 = 2.0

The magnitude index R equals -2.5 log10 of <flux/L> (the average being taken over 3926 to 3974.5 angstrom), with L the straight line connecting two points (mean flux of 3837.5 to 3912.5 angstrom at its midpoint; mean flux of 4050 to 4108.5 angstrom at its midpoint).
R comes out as 0.42 mag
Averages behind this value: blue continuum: 20.7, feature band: 18.2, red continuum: 37.4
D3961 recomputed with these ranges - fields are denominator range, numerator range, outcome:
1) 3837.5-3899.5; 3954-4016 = 1.61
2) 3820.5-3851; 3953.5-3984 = 1.53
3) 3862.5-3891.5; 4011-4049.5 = 2.17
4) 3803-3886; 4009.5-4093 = 2.43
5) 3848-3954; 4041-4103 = 1.93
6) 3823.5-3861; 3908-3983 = 1.44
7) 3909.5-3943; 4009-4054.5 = 2.03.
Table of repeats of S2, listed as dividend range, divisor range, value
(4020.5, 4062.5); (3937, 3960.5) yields 1.62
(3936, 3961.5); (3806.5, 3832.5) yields 1.34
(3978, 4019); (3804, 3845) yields 2.15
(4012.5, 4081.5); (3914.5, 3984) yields 1.84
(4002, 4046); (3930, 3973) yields 2.11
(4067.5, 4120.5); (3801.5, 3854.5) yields 2.19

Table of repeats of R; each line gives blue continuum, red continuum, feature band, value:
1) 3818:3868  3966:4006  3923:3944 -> 0.49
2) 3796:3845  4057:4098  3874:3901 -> 0.02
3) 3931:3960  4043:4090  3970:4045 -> -0.20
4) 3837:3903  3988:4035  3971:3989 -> 0.28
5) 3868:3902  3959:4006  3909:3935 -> 0.11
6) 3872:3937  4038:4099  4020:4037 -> -0.15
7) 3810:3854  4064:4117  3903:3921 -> -0.22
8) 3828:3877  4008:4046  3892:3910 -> -0.21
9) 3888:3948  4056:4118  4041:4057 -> -0.08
